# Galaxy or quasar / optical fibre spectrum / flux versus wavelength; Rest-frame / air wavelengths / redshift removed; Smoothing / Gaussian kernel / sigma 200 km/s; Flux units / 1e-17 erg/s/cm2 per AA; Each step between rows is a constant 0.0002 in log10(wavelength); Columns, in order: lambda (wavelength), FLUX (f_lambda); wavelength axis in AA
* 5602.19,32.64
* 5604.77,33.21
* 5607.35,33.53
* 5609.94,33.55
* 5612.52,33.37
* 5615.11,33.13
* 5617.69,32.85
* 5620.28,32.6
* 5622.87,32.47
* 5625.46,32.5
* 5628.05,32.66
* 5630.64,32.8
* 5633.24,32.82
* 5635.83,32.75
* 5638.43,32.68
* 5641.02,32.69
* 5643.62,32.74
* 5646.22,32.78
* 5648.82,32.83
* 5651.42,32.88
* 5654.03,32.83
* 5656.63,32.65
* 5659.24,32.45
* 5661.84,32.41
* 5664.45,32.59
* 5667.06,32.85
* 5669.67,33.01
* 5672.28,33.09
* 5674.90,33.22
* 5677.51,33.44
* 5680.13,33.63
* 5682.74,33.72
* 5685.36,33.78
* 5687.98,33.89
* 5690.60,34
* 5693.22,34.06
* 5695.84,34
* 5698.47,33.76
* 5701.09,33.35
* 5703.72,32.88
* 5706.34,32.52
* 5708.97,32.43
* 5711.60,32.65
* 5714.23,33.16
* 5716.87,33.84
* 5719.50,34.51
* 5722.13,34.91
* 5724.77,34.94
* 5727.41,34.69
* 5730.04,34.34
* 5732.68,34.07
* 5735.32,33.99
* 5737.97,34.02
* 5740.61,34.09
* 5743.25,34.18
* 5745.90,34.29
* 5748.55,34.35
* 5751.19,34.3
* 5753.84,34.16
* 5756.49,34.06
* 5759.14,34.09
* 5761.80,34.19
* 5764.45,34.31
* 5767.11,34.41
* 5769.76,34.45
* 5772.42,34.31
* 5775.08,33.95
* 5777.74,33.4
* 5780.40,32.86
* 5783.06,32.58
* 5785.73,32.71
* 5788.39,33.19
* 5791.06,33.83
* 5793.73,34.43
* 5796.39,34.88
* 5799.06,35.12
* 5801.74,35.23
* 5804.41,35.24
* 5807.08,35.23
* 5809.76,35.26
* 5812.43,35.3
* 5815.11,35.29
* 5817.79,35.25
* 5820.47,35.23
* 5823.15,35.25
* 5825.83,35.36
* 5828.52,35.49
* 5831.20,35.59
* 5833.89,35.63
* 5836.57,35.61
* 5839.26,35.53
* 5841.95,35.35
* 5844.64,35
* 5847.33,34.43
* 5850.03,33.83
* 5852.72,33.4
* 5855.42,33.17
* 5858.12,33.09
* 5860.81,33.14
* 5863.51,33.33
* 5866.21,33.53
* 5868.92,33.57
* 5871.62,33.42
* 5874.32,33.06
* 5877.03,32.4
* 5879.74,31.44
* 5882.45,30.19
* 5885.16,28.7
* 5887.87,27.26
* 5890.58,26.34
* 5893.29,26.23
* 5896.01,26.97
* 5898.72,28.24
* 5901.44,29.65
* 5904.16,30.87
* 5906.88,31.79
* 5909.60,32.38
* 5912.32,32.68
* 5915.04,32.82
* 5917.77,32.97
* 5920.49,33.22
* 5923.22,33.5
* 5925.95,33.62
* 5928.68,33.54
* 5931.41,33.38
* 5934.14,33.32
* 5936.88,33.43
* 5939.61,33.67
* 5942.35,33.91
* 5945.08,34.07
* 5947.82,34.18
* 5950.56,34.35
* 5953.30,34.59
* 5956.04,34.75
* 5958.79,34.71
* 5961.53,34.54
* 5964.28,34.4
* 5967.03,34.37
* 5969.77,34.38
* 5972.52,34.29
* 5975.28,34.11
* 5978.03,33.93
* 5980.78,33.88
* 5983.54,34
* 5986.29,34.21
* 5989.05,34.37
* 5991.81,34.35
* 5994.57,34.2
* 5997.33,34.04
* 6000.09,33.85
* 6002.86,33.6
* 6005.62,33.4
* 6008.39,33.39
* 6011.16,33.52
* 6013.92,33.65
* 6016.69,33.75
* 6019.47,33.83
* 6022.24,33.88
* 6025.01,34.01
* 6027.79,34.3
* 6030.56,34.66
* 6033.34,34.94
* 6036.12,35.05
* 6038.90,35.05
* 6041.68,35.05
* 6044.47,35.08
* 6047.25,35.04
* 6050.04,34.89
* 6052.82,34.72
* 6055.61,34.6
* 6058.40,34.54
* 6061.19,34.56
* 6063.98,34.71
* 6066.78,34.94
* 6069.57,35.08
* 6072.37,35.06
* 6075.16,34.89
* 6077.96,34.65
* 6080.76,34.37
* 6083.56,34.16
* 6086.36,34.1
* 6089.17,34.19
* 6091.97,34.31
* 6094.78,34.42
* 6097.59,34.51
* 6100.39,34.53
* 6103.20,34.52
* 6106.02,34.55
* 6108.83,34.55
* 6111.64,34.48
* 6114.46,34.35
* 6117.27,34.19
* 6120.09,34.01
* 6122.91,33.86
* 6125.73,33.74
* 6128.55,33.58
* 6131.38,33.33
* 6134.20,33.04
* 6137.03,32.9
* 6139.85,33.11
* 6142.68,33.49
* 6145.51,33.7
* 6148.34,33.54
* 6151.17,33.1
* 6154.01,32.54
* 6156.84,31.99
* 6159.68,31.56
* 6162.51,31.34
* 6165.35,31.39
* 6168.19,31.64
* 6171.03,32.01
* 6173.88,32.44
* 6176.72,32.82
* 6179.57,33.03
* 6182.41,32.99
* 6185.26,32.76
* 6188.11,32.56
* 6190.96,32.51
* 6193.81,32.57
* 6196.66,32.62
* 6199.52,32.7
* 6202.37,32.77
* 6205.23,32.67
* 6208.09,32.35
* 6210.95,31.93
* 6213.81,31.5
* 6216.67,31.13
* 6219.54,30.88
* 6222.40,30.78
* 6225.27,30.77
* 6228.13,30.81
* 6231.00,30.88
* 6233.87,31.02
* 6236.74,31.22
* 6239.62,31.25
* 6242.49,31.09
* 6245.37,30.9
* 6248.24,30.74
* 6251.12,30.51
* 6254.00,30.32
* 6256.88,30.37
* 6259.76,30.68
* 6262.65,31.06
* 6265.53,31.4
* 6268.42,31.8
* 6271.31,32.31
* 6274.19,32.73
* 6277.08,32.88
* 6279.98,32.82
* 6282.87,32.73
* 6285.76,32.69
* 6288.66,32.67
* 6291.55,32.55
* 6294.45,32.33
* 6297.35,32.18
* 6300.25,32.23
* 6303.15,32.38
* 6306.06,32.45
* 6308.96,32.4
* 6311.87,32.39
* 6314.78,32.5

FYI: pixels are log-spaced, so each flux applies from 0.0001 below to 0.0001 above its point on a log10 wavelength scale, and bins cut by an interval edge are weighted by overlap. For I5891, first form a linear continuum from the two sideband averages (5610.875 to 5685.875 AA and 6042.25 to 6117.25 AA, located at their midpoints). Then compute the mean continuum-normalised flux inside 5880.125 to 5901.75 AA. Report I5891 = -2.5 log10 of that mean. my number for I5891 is 0.21 mag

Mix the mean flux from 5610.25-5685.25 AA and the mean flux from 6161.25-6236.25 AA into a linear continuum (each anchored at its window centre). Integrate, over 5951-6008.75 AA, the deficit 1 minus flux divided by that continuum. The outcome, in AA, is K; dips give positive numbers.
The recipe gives -3.3 AA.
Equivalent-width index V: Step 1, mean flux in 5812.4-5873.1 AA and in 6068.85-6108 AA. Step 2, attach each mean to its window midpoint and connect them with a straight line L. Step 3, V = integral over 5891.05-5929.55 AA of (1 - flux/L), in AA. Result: 3.7 AA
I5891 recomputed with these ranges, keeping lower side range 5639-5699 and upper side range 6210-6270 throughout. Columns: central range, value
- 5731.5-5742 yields -0.04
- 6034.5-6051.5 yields -0.11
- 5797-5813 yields -0.08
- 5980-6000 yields -0.07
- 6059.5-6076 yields -0.11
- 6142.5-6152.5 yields -0.07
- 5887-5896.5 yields 0.21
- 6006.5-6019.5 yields -0.06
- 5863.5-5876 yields -0.03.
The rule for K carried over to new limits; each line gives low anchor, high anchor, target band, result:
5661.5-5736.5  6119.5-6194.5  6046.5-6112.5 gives -3.4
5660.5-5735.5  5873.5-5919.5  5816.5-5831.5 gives -1.9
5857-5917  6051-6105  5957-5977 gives -1.2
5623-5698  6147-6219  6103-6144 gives -1.8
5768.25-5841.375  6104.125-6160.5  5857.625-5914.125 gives 5.8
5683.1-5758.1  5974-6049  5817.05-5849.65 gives -1.2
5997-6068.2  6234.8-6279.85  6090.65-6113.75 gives -0.7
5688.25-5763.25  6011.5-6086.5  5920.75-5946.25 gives 0.6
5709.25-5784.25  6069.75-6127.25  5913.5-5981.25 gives 0.6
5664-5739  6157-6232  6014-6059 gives -2.8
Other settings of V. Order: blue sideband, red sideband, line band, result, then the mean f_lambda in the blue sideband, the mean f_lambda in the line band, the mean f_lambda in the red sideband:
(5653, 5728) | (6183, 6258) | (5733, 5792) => -1.32 AA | 33.4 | 33.9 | 31.5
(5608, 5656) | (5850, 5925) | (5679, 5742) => -2.72 AA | 32.8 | 33.8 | 31.4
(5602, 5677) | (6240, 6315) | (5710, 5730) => -0.83 AA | 32.9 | 34.1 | 31.9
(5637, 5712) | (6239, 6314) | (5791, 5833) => -3.01 AA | 33.1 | 35.2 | 31.9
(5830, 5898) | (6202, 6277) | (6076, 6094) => -1.46 AA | 32.4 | 34.3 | 31.3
